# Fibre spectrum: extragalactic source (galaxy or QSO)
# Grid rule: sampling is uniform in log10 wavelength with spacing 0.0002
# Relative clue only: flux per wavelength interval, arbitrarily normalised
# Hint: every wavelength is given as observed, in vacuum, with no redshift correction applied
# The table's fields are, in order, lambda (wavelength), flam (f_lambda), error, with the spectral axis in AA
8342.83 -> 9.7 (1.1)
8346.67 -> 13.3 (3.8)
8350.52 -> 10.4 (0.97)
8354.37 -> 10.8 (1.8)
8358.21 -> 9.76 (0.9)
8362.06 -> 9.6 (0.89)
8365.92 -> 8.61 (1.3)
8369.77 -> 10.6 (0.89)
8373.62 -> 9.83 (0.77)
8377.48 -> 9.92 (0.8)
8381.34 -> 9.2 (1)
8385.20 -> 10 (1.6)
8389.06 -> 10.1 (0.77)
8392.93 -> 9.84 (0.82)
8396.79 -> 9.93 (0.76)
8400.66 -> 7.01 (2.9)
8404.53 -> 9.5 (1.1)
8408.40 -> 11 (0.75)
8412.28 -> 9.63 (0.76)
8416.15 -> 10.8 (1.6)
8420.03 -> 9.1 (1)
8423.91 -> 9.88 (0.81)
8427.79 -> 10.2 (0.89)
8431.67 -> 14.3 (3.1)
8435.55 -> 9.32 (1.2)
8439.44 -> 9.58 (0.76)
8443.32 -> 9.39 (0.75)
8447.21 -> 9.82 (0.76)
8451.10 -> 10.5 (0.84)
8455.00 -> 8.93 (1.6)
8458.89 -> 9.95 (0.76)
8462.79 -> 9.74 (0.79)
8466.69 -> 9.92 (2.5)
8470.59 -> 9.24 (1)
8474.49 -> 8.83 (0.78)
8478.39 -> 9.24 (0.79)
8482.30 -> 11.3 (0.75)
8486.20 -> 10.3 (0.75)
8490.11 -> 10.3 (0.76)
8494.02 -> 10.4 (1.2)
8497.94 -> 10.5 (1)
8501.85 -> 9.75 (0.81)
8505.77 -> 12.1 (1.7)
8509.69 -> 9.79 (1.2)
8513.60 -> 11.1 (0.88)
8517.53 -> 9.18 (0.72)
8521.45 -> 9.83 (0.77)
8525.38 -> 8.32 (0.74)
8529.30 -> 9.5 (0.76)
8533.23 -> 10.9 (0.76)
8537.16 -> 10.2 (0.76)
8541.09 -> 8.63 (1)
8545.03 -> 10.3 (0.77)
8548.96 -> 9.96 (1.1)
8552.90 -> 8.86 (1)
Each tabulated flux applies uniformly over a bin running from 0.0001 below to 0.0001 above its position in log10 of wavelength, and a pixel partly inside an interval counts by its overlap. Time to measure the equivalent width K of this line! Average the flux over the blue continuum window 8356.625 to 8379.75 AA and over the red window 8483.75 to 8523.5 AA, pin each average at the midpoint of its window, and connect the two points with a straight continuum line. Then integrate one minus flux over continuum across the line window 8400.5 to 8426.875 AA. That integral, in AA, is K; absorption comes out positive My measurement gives 0.4 AA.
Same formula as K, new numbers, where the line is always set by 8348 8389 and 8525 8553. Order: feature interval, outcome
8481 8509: -2.4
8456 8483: 0.4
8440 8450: 0.2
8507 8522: -0.5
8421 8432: -1.1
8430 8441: -1.3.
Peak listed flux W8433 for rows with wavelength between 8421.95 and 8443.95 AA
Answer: 14.3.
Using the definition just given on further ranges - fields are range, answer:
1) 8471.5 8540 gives 12.1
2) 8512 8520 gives 11.1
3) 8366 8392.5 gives 10.6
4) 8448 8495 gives 11.3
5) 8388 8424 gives 11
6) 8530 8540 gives 10.9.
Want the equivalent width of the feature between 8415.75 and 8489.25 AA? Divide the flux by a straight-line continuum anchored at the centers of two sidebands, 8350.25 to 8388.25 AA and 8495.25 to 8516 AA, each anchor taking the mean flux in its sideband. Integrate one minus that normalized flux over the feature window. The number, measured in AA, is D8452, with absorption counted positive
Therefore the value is 2.2 AA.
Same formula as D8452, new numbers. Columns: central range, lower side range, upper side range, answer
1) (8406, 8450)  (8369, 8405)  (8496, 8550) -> -2.6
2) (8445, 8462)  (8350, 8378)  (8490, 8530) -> 0.4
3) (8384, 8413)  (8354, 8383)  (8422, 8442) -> 1.5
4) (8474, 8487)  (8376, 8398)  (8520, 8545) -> -0.4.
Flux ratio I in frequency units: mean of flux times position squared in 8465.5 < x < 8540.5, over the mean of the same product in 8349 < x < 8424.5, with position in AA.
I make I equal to 1.1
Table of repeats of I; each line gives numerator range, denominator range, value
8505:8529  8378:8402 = 1.08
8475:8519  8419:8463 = 1.04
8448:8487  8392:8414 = 1.05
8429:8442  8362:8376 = 1.15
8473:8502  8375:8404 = 1.10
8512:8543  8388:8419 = 1.03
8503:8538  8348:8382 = 1.05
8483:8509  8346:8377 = 1.07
